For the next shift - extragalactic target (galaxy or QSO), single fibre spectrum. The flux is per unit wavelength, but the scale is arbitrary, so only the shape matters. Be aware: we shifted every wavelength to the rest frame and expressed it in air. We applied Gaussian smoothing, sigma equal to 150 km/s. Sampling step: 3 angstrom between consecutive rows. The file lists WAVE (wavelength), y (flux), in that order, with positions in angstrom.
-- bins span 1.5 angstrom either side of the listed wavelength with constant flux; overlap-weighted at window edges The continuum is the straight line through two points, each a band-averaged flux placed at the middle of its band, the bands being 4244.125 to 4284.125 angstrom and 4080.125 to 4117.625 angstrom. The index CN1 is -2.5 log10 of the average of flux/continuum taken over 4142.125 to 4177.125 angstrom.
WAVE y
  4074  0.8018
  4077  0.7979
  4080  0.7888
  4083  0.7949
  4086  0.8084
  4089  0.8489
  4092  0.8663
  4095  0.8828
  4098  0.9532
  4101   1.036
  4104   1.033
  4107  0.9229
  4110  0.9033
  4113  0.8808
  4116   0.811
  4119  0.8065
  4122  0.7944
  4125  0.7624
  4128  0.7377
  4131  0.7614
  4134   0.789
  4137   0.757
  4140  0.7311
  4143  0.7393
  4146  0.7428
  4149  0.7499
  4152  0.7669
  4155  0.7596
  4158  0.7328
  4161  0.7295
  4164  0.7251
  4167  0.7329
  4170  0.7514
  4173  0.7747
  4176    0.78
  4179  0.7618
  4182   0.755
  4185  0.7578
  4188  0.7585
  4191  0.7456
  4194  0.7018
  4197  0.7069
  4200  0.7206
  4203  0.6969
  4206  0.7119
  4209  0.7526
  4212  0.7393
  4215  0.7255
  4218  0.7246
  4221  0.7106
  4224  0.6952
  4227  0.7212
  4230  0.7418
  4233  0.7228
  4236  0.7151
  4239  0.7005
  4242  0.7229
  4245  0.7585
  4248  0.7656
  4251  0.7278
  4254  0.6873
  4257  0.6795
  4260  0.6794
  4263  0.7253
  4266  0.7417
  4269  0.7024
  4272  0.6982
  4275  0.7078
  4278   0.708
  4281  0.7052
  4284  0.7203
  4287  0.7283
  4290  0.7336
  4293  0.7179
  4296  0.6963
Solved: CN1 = 0.11 mag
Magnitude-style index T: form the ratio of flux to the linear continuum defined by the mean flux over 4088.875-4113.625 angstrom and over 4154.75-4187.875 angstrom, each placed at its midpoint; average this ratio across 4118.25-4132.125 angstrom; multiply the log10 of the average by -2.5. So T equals 0.131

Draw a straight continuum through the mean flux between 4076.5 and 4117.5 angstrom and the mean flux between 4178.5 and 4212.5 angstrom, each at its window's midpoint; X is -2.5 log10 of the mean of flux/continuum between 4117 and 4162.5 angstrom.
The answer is 0.08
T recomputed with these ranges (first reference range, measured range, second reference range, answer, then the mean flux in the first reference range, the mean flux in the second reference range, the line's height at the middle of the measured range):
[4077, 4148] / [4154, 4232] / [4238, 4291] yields 0.05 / 0.831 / 0.716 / 0.77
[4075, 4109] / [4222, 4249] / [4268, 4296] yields 0.04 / 0.884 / 0.713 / 0.755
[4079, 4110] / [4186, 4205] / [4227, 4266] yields 0.08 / 0.896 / 0.72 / 0.779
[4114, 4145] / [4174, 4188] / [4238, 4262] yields -0.02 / 0.77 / 0.716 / 0.747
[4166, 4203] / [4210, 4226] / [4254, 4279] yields 0.01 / 0.744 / 0.704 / 0.728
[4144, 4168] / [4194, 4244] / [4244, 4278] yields 0.01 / 0.743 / 0.715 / 0.726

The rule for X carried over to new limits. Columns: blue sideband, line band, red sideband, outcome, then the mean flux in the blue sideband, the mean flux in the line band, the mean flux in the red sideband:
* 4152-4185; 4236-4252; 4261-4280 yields -0.02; 0.751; 0.733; 0.713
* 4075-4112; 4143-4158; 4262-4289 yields 0.11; 0.885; 0.751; 0.715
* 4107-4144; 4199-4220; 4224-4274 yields 0.03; 0.796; 0.724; 0.717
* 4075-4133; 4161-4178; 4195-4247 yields 0.04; 0.851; 0.751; 0.722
